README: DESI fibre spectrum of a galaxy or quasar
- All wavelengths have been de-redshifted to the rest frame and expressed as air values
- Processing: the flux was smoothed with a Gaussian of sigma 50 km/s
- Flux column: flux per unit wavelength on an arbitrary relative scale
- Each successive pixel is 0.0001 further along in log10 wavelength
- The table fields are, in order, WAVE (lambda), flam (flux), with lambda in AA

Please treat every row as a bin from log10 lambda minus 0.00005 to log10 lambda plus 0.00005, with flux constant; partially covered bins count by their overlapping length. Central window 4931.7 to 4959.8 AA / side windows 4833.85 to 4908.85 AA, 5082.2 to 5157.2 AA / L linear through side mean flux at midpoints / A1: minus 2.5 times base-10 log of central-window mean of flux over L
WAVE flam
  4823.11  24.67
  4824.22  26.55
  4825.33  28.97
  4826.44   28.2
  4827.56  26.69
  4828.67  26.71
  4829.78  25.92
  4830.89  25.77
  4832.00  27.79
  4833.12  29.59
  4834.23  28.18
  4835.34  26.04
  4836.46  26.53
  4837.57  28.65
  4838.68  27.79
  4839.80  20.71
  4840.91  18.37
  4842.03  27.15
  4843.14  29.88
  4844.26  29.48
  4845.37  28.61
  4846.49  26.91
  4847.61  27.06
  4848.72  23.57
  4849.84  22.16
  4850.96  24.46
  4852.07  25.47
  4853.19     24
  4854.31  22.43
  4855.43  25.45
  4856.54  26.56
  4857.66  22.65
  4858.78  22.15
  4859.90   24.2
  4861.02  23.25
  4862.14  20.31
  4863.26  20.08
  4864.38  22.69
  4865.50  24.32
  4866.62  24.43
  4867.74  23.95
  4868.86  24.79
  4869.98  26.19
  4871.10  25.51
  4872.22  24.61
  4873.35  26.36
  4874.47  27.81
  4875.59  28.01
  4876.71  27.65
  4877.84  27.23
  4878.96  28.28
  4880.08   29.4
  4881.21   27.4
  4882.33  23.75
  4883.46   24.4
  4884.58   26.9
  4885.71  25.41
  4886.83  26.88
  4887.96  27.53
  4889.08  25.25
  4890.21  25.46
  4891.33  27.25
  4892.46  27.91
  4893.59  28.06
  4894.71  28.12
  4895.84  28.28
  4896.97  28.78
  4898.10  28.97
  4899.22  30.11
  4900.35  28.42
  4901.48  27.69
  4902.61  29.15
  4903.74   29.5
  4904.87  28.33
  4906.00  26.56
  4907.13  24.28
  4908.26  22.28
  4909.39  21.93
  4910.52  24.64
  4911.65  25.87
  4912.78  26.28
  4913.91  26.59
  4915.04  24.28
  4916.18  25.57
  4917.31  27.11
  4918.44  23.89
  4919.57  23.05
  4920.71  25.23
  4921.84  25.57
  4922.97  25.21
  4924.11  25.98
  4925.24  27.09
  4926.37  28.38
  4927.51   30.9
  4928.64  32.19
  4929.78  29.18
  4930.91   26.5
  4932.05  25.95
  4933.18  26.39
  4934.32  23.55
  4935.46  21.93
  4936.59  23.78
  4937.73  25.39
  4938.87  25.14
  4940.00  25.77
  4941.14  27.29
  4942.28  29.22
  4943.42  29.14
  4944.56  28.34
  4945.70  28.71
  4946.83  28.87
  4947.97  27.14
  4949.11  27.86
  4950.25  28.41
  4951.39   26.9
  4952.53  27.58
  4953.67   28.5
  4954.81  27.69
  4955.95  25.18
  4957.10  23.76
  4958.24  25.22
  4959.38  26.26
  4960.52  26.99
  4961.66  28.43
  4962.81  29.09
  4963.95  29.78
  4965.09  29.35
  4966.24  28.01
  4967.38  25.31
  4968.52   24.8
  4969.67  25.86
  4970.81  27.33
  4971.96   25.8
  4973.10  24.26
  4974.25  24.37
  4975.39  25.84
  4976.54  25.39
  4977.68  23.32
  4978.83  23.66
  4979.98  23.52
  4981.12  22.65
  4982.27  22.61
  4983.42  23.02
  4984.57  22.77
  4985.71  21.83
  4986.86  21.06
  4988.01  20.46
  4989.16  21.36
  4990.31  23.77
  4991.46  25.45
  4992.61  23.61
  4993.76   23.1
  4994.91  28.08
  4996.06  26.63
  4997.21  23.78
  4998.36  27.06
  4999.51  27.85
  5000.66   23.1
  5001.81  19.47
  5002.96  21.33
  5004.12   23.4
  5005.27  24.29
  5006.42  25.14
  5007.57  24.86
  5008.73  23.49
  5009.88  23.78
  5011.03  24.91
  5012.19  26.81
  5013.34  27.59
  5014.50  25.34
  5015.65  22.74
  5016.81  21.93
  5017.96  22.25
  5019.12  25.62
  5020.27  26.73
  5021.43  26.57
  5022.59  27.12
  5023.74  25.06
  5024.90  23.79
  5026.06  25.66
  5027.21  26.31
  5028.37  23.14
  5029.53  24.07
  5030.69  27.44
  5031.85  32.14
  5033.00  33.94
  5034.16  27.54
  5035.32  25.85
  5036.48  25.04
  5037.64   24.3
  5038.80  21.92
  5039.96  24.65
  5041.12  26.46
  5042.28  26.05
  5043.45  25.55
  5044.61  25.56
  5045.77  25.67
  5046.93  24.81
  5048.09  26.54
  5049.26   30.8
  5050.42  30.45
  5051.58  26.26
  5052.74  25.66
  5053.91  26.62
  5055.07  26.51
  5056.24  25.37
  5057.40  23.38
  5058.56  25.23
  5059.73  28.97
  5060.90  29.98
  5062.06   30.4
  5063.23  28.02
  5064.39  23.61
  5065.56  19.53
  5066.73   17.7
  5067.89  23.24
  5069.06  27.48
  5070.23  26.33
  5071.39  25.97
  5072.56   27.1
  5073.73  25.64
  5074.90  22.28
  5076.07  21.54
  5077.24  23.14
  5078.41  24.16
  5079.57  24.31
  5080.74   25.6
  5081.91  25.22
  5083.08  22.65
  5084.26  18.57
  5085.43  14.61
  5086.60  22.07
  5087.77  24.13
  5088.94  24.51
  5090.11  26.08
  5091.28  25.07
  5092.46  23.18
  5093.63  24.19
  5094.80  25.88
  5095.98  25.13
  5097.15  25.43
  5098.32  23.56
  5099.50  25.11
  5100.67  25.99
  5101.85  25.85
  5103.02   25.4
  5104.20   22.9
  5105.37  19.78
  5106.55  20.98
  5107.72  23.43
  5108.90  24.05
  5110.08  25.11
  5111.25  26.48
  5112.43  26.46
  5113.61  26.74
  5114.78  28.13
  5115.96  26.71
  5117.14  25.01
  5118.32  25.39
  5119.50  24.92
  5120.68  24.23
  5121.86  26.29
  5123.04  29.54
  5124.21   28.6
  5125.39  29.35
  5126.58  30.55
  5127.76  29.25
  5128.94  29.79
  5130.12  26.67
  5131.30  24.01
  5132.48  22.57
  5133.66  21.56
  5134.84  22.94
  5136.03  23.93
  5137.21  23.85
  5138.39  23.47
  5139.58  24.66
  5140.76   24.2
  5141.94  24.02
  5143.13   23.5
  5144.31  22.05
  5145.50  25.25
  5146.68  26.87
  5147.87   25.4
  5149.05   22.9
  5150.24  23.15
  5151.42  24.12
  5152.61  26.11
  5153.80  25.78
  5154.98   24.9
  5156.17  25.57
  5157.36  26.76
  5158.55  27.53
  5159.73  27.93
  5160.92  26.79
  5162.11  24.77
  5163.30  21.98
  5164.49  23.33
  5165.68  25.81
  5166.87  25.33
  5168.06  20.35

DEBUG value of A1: -0.04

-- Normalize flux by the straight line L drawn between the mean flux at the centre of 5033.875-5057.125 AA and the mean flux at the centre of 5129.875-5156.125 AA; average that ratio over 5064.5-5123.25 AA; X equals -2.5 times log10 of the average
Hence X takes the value 0.04 mag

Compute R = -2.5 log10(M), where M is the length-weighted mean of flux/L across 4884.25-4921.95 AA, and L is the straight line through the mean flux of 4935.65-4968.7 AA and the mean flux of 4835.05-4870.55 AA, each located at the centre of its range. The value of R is -0.02 mag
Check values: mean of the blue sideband 24.7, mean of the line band 26.5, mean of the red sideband 27.1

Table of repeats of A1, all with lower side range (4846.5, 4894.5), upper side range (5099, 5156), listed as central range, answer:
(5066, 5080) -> 0.05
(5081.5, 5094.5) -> 0.11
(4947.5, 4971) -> -0.08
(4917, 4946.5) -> -0.06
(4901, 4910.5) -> -0.03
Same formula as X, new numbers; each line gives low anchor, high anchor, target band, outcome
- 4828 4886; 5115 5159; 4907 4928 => 0.001 mag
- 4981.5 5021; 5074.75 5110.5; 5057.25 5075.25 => -0.076 mag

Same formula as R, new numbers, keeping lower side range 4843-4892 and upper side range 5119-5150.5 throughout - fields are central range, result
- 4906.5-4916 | 0.04 mag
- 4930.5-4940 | 0.02 mag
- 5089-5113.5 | 0.04 mag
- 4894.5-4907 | -0.12 mag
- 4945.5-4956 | -0.10 mag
